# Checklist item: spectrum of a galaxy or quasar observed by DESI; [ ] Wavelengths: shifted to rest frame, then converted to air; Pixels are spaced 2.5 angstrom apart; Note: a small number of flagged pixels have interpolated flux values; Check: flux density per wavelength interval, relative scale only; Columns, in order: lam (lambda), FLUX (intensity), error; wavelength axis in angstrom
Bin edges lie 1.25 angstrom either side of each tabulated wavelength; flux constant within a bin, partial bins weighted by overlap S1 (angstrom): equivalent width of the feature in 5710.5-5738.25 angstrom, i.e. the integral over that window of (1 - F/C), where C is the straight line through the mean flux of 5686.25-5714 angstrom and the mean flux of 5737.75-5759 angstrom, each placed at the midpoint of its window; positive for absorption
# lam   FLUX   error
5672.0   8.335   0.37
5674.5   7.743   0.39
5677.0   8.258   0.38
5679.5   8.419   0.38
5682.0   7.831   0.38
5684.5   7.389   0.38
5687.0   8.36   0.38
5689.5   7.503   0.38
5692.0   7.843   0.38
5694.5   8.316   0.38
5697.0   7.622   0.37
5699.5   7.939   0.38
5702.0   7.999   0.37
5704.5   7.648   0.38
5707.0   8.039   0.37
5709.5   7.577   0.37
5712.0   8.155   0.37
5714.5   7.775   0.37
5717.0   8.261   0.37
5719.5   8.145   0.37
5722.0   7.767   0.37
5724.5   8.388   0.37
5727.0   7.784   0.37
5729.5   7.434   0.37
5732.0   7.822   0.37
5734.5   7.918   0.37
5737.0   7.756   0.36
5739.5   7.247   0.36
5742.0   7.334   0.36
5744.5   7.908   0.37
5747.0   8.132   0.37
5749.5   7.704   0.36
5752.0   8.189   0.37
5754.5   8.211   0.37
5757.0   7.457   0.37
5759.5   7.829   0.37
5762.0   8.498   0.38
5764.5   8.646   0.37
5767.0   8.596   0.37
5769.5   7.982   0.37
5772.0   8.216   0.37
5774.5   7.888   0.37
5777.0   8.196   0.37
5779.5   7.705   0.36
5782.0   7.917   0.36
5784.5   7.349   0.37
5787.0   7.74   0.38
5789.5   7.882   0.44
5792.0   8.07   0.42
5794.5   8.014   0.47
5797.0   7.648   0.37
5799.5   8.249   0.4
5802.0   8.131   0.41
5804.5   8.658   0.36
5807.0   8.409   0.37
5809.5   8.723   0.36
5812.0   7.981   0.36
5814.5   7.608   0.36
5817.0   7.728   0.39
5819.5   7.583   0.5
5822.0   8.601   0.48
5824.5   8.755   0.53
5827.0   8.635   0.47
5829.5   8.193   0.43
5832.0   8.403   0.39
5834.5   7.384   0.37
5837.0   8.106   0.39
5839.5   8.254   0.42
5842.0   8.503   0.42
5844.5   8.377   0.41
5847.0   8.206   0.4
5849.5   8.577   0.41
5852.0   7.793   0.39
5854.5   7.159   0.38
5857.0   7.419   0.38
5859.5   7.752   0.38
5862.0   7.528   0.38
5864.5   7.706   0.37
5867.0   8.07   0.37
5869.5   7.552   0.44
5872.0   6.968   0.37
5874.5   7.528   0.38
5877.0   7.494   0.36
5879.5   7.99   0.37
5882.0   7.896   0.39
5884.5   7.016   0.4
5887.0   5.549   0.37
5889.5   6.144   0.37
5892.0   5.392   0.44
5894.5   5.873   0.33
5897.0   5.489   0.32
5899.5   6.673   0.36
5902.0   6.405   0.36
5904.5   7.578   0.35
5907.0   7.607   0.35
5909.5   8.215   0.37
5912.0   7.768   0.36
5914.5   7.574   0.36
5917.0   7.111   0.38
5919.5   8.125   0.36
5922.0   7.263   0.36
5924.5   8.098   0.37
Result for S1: -0.3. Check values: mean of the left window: 7.9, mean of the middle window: 7.92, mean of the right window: 7.77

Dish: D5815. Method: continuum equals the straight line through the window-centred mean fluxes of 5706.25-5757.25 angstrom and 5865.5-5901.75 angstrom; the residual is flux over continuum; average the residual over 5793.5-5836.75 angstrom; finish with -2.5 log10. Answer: -0.12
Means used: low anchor 7.86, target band 8.16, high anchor 6.83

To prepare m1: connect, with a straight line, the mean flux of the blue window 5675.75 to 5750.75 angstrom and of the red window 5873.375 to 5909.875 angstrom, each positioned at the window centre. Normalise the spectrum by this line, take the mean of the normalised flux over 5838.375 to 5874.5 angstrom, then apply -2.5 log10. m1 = -0.12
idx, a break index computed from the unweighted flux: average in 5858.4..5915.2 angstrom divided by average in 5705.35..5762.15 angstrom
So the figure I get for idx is 0.90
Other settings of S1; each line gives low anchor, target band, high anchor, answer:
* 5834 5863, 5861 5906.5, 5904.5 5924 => 5.00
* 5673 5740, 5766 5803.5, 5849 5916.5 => -1.92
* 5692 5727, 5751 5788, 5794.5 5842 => 0.22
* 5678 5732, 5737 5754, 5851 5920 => -0.05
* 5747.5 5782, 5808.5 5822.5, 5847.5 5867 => -0.17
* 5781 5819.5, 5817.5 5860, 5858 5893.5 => -2.92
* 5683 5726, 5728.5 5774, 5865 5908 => -1.67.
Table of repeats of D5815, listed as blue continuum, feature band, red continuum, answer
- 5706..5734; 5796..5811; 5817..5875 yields -0.048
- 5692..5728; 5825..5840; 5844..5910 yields -0.106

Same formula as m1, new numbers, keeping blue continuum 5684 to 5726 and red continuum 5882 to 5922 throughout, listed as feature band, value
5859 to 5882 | -0.09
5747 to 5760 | -0.03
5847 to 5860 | -0.09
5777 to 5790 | -0.03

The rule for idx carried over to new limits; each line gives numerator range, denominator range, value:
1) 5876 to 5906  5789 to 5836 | 0.81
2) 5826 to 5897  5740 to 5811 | 0.93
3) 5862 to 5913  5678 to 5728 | 0.89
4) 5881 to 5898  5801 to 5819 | 0.76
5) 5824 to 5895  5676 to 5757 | 0.96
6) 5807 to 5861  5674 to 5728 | 1.02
